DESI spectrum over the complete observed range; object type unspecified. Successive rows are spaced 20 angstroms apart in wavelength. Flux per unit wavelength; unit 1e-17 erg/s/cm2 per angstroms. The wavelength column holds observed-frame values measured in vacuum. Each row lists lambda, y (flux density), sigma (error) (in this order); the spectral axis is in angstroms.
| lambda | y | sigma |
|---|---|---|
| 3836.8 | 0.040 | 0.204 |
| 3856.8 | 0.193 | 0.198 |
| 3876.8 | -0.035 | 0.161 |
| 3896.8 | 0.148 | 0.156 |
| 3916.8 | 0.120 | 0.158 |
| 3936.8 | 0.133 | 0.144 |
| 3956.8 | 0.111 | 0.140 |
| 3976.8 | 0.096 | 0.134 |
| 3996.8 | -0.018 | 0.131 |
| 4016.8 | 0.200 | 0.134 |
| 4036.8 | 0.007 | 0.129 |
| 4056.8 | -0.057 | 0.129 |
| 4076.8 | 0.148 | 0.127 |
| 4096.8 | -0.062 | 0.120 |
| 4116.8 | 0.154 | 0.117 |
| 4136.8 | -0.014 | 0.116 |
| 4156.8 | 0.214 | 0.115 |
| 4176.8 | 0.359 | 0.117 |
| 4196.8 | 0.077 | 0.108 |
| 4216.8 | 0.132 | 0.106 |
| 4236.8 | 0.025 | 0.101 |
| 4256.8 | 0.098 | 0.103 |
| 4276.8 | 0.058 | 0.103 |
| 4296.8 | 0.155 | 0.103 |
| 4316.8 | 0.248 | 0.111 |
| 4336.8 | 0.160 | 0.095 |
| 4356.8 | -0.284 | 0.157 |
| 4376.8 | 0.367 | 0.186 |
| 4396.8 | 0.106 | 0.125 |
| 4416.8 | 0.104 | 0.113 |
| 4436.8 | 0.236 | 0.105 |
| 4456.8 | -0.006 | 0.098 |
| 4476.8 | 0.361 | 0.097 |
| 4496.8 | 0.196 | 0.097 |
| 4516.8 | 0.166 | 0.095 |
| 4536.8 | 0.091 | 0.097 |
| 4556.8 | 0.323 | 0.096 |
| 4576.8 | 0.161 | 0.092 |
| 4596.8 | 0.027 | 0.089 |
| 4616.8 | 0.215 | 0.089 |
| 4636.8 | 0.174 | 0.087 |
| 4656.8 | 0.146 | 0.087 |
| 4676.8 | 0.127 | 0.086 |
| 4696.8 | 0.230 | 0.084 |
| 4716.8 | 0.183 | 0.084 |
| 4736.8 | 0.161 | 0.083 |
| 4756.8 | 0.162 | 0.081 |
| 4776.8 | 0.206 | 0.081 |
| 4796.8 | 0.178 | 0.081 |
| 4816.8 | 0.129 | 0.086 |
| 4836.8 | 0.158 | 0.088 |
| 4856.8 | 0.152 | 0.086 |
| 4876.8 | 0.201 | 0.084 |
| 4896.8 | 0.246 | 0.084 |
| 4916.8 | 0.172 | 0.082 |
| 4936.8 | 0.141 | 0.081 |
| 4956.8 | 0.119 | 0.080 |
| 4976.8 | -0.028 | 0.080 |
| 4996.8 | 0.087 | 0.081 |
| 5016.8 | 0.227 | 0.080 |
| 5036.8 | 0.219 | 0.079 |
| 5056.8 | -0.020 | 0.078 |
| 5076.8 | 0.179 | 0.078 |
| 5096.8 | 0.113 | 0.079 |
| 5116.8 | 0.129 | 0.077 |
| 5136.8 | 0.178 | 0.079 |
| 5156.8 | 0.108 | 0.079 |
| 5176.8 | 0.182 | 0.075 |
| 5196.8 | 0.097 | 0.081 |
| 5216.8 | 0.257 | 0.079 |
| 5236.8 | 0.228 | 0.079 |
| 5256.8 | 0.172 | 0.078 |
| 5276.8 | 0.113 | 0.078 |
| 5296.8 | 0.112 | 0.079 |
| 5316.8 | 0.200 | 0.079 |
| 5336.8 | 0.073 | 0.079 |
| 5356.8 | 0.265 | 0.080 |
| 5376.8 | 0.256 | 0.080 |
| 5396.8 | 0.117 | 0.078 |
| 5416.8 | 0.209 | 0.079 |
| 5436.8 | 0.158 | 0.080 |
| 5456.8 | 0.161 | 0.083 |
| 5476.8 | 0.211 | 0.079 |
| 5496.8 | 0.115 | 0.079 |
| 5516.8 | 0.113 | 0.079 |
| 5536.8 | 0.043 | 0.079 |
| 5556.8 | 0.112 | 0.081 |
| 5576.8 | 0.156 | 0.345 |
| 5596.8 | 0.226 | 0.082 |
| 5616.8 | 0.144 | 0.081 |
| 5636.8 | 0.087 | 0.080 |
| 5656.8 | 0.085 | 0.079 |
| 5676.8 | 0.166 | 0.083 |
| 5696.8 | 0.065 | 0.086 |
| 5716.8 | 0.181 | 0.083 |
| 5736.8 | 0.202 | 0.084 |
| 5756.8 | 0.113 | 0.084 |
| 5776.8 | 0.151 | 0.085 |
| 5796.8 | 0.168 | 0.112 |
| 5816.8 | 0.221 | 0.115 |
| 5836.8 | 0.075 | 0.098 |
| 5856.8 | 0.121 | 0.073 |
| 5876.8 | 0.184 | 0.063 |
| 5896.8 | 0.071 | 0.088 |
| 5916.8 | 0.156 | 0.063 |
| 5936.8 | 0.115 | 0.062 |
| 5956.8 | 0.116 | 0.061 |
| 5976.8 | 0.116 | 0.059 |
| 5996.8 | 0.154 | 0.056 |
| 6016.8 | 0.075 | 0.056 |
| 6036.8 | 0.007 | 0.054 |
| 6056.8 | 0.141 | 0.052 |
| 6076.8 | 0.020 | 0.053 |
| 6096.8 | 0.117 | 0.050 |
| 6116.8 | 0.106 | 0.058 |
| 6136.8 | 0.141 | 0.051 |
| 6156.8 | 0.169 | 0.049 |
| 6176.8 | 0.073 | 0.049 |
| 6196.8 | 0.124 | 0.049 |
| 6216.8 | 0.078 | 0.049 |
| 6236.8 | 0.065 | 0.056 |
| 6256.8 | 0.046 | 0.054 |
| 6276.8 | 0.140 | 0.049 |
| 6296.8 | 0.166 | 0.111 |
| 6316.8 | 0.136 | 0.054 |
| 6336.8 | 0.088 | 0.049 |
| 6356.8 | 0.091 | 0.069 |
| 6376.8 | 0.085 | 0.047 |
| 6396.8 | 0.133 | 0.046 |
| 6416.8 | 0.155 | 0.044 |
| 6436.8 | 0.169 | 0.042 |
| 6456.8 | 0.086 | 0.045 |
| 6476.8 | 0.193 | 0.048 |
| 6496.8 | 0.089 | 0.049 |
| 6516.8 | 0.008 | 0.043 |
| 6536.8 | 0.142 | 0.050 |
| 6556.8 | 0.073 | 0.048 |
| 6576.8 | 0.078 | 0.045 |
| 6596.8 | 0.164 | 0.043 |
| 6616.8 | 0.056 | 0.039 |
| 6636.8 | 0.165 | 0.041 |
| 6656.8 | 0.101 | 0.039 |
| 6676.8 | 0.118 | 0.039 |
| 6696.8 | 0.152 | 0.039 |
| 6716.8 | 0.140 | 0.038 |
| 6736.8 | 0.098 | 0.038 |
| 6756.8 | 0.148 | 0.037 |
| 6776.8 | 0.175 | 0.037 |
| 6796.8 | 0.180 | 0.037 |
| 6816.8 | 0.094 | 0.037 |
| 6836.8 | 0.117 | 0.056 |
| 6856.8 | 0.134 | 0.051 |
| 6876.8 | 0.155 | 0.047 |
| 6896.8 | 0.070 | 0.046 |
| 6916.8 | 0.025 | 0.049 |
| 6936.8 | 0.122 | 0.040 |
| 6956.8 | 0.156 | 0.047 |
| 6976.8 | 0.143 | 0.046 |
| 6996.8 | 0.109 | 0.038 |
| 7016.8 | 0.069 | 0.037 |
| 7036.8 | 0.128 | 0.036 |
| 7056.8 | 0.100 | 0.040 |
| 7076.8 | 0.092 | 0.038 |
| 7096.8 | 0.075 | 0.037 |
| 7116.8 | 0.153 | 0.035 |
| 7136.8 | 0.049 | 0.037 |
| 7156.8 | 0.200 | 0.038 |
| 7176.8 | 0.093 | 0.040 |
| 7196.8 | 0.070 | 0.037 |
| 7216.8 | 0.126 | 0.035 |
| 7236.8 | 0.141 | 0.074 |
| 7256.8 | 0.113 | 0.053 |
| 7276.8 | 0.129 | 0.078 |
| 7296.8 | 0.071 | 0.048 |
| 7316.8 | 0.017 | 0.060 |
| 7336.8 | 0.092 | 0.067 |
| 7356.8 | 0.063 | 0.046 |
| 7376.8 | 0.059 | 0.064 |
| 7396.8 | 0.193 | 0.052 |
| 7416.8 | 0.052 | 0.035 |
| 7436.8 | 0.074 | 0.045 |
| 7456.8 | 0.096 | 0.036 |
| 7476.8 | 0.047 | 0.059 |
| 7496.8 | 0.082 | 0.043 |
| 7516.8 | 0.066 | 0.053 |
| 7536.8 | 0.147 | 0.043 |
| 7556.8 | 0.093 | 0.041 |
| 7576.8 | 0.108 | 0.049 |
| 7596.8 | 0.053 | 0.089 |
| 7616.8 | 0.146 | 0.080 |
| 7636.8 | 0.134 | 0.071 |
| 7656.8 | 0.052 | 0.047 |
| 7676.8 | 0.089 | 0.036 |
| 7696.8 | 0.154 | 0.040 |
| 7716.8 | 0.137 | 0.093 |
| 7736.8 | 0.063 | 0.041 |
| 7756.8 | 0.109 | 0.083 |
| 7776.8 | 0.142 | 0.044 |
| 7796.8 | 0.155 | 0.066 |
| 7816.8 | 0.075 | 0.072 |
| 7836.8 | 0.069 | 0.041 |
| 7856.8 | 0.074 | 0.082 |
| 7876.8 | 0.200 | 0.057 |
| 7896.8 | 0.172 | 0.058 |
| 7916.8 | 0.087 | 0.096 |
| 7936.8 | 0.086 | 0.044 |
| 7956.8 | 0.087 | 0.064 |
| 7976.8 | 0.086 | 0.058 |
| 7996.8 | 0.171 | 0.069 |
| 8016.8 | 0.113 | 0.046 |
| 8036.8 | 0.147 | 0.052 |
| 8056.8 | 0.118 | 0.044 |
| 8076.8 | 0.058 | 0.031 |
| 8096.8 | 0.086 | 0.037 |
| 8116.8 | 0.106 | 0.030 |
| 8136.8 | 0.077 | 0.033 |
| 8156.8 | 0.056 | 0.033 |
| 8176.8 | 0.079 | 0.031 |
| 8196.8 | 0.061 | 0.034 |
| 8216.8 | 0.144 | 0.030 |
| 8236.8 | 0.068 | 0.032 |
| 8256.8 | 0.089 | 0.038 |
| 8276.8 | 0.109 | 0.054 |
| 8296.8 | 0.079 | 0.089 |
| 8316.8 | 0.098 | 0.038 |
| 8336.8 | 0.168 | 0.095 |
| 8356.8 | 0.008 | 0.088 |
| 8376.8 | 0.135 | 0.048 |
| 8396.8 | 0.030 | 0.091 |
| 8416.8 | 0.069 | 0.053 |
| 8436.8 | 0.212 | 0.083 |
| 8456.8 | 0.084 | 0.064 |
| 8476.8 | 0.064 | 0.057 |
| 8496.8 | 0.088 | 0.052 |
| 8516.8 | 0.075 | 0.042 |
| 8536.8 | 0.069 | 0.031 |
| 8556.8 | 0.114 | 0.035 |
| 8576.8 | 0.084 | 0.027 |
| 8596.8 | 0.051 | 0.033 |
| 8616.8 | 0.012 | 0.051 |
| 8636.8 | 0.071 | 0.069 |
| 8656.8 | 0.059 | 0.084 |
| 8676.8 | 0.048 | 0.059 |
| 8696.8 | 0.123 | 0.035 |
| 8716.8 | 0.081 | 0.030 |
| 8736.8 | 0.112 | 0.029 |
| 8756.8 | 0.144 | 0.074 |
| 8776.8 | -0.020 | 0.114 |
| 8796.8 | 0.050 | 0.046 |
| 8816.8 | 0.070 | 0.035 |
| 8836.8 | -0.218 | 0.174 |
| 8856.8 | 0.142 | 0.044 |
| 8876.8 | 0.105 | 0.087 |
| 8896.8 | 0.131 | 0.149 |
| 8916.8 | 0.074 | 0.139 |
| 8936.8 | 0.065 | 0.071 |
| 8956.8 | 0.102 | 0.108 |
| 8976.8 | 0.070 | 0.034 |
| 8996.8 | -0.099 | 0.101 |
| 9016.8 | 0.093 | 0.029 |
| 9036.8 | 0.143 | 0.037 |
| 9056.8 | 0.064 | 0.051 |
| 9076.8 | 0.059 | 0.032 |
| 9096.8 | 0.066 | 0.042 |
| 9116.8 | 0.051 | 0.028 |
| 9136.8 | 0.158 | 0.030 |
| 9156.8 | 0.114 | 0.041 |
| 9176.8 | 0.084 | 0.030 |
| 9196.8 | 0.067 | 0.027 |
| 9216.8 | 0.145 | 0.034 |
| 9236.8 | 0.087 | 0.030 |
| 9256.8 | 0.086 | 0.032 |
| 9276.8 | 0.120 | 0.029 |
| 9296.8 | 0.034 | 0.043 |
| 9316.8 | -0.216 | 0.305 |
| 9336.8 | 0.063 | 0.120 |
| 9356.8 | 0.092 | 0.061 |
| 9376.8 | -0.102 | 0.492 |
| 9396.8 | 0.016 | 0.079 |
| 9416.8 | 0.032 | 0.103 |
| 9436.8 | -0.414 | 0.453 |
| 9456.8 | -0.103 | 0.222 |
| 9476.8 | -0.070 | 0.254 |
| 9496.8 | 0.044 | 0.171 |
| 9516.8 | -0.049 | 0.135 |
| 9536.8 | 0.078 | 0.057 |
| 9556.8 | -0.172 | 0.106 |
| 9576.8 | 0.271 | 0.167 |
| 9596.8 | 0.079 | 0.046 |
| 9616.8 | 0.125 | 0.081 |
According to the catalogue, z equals 0.17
